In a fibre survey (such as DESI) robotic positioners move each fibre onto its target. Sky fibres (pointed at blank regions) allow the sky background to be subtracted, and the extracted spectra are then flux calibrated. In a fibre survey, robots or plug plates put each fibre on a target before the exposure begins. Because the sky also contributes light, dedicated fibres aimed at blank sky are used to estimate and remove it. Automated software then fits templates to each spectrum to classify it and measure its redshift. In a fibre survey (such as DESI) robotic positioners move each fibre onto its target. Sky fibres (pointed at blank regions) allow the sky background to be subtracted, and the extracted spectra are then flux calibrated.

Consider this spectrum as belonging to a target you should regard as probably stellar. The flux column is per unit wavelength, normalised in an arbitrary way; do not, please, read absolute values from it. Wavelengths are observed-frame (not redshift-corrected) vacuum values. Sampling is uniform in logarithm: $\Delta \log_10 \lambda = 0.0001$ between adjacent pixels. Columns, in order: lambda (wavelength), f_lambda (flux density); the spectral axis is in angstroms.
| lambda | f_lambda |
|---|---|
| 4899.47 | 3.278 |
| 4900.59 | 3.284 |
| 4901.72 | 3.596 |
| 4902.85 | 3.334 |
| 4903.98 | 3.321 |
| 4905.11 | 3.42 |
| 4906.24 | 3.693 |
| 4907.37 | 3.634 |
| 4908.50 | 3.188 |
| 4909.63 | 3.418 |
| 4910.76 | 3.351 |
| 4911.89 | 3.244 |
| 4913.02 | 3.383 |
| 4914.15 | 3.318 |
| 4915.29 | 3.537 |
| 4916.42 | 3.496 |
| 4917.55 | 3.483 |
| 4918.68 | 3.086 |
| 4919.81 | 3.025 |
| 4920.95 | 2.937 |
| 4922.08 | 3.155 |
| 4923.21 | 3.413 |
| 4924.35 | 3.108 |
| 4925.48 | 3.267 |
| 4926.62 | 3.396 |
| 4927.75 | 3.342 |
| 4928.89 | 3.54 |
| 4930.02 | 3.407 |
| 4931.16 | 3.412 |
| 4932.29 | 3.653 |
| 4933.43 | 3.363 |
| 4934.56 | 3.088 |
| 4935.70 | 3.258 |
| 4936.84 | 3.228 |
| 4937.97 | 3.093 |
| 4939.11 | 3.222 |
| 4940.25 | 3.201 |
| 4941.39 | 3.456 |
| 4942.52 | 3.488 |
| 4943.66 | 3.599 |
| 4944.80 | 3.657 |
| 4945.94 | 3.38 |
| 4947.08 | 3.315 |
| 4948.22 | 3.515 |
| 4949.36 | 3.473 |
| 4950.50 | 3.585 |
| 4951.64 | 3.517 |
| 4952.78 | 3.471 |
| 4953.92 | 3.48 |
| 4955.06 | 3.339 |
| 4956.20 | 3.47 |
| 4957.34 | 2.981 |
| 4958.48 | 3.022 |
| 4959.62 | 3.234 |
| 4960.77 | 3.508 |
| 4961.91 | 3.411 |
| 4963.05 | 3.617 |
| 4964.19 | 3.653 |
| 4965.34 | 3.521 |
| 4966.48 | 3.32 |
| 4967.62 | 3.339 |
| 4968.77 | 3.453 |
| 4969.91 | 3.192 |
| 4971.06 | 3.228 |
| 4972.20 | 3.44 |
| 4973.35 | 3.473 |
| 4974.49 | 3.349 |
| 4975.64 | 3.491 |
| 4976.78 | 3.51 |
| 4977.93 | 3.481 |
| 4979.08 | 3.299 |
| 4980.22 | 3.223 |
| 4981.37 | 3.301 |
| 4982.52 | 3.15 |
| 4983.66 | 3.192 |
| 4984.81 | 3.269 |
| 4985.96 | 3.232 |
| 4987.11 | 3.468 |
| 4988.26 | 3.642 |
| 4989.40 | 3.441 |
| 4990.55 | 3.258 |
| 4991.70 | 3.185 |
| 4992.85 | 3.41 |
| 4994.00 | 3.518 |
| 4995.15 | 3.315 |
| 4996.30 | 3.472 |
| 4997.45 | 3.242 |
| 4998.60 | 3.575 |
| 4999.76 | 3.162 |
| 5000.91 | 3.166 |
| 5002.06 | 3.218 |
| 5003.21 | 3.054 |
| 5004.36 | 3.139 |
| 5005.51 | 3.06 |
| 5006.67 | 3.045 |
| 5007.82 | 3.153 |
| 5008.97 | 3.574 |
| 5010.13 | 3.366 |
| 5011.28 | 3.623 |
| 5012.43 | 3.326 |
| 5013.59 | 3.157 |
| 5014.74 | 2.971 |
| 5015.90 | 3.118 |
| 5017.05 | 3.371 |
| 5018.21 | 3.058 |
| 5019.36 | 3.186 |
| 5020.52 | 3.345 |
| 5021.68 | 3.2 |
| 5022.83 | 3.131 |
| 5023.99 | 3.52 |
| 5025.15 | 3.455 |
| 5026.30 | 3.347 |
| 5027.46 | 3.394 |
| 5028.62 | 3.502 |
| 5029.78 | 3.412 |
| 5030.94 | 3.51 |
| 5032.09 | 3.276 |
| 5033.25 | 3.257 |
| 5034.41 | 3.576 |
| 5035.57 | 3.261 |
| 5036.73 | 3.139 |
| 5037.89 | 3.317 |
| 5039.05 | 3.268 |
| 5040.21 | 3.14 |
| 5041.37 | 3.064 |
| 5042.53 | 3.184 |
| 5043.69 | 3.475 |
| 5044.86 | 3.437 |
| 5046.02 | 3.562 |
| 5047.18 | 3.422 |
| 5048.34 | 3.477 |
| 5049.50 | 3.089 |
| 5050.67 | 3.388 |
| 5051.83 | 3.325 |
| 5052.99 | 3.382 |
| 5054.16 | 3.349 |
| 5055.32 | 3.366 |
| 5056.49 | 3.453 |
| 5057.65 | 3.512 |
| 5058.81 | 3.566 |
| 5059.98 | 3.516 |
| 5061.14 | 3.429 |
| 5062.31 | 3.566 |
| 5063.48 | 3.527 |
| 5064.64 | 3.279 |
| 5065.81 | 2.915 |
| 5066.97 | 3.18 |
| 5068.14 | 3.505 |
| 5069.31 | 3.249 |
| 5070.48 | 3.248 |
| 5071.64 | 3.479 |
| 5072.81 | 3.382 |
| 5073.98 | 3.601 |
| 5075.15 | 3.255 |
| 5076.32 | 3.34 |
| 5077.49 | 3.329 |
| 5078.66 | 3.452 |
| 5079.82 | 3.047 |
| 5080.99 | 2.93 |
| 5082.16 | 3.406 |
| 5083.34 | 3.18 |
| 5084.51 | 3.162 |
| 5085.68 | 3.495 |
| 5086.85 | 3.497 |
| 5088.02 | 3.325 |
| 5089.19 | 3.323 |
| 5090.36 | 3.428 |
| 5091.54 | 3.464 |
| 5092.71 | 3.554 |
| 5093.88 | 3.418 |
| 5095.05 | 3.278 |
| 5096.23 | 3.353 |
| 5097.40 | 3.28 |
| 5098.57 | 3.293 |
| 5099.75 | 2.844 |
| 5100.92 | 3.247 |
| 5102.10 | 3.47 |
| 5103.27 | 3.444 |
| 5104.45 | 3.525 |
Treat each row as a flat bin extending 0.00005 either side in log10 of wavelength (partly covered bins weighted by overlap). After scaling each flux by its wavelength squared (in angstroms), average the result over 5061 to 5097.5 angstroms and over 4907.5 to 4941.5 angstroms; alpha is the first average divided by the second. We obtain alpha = 1.1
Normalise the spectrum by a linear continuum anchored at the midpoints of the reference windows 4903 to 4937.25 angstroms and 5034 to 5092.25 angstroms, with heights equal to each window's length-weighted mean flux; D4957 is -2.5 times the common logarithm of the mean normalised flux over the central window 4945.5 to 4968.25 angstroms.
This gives -0.02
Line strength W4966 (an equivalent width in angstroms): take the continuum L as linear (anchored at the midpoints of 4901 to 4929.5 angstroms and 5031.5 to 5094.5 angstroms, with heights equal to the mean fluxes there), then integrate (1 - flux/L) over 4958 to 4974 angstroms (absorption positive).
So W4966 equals -0.2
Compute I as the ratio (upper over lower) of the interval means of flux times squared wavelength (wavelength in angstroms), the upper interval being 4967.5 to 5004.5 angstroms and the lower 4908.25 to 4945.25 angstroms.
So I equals 1.03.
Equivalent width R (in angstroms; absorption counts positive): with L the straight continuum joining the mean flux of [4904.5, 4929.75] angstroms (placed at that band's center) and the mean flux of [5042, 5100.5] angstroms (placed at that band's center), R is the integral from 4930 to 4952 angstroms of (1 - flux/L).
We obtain -0.4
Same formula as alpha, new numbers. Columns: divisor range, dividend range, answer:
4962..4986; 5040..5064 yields 1.04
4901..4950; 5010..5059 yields 1.04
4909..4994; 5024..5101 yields 1.04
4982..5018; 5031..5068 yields 1.04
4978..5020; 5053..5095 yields 1.06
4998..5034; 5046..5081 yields 1.04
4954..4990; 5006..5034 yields 1.00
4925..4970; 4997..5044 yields 1.00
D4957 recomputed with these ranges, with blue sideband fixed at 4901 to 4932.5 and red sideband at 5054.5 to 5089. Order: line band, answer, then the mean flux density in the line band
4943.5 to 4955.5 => -0.04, 3.48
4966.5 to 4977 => -0.01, 3.38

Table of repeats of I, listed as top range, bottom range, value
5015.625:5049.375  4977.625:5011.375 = 1.02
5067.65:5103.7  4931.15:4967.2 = 1.04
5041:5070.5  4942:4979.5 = 1.02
